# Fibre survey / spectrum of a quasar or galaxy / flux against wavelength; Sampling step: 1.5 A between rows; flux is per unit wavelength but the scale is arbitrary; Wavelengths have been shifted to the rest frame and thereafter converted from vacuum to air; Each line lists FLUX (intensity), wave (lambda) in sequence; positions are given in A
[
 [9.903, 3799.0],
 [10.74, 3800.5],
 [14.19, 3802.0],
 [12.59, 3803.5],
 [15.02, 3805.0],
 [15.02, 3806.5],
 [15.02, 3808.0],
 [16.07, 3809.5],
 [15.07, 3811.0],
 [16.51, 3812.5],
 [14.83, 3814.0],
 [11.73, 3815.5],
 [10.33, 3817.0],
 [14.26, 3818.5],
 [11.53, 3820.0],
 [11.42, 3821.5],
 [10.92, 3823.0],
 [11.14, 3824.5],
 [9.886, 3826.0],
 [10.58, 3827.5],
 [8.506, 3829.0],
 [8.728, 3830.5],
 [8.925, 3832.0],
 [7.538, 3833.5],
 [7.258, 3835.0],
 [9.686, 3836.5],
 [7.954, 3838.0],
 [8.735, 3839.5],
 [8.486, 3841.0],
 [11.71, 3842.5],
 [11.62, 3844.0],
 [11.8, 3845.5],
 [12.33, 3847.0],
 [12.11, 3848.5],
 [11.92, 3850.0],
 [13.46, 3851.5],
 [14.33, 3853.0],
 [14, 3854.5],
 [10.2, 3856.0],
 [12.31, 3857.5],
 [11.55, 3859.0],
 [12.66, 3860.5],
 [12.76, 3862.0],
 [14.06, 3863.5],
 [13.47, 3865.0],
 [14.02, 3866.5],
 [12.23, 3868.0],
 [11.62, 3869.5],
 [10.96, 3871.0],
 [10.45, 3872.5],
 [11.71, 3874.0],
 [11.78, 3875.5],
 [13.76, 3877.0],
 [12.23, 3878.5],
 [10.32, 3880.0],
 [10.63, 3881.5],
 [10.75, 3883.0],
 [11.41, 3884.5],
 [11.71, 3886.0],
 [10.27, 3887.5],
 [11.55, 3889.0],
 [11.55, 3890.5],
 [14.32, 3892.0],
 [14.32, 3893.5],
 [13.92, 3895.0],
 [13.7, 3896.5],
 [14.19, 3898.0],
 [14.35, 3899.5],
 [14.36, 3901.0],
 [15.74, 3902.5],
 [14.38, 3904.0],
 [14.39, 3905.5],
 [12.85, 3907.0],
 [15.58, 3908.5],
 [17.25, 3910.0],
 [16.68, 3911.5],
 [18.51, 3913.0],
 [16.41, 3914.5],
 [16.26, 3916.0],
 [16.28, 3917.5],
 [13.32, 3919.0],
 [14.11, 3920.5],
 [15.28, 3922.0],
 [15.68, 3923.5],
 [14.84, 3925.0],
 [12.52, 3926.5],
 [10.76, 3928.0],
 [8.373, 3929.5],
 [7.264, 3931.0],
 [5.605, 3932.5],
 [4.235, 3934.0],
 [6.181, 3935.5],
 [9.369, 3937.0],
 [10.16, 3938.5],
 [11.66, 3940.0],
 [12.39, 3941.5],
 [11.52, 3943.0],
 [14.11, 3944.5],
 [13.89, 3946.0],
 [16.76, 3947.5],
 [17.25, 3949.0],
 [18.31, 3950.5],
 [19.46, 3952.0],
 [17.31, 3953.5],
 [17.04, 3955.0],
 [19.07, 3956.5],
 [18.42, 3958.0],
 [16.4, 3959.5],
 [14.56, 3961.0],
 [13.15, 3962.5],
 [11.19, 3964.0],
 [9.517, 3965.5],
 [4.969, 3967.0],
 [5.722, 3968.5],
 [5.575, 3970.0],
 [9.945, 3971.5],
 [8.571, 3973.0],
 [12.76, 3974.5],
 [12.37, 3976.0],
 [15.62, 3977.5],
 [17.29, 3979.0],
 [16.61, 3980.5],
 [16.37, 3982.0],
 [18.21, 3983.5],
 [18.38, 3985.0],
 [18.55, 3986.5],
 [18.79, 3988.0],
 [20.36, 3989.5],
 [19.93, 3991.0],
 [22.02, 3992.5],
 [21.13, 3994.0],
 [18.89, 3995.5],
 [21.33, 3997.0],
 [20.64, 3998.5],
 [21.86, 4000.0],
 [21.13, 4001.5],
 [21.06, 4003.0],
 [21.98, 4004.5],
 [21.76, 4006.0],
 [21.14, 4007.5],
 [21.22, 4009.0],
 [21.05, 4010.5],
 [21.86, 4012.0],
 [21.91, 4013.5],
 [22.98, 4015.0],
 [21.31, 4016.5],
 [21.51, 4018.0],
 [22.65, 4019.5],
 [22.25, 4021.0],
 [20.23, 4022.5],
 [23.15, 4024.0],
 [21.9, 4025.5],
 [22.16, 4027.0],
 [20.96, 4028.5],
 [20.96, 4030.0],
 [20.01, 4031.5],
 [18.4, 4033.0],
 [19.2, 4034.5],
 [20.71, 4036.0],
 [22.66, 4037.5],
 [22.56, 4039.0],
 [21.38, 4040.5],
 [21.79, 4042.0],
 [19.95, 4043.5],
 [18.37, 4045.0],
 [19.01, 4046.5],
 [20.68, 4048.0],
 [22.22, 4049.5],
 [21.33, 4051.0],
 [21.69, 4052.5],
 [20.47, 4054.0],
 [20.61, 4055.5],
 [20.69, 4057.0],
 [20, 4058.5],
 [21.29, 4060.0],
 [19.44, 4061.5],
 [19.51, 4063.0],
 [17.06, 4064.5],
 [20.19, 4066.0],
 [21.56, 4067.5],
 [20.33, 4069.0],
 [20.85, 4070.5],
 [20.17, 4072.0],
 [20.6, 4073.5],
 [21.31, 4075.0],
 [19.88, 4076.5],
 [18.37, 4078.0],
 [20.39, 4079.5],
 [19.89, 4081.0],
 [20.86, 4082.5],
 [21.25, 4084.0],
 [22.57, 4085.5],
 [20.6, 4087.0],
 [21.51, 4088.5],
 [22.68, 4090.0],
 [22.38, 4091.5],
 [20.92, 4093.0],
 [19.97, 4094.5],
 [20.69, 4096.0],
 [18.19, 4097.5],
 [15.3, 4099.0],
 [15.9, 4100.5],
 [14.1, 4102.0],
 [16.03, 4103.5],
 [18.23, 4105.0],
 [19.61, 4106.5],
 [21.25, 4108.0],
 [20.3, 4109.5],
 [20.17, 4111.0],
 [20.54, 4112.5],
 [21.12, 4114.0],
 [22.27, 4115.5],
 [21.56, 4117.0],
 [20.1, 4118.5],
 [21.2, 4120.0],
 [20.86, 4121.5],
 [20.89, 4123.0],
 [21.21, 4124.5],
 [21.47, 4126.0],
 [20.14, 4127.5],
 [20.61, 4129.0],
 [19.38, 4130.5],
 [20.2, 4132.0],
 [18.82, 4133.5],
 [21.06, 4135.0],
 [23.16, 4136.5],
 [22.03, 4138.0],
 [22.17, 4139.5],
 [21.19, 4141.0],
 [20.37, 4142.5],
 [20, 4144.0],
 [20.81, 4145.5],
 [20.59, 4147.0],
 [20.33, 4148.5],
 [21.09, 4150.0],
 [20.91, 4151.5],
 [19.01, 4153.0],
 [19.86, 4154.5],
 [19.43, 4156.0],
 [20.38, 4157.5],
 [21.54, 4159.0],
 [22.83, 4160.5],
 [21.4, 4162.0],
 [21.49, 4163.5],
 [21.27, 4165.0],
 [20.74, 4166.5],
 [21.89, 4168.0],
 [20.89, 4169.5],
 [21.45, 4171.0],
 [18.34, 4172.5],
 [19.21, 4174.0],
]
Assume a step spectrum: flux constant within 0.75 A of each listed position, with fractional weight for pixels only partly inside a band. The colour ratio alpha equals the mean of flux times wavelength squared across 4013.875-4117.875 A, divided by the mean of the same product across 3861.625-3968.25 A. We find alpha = 1.68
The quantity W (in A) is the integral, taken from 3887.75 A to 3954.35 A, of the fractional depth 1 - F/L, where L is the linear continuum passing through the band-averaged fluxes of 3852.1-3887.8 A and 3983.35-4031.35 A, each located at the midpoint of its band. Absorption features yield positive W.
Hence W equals 7.6 A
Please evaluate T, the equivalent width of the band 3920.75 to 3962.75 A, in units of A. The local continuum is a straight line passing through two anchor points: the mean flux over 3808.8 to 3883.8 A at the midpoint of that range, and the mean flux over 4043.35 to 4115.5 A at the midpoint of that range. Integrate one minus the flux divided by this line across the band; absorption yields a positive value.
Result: 5.1 A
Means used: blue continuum 11.6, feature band 13.3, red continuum 20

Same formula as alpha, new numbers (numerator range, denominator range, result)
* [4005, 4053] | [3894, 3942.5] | 1.73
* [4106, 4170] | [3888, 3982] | 1.73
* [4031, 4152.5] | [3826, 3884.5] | 2.04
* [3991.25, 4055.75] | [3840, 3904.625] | 1.84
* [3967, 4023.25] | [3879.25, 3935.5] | 1.48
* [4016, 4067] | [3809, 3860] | 2.03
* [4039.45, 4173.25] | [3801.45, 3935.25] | 1.86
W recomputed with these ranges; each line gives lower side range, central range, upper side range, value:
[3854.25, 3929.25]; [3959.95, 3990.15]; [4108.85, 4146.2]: 4.9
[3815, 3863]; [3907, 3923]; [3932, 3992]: -4.0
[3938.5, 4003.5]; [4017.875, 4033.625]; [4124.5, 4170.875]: -3.6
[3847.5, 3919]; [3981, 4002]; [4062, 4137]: -3.9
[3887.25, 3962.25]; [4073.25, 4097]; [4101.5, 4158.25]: -2.4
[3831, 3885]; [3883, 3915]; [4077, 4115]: -3.0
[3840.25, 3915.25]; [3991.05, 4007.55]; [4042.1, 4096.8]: -3.1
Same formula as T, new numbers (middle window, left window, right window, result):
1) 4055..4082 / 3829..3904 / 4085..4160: -2.4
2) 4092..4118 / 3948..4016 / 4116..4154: 1.1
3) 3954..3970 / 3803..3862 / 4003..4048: 4.7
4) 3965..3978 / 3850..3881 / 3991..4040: 6.5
